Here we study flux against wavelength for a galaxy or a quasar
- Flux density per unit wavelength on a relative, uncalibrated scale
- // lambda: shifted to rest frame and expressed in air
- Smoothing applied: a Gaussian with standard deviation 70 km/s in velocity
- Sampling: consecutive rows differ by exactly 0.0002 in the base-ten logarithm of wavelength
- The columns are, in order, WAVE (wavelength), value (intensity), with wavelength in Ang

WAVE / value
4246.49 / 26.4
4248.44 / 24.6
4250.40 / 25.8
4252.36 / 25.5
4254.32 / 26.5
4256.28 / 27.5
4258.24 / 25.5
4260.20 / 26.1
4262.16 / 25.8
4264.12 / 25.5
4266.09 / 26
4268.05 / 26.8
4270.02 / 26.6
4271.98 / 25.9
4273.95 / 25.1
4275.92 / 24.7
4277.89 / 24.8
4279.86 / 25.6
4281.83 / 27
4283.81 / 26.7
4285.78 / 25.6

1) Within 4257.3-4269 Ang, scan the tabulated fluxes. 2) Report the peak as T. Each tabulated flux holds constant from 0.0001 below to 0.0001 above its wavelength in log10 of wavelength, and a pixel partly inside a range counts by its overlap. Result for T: 26.8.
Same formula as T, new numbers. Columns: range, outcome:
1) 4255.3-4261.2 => 27.5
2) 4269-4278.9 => 26.6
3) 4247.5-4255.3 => 26.5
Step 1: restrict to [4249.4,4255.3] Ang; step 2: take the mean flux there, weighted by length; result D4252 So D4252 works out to 25.9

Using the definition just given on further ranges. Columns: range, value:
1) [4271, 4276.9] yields 25.2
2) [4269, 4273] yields 26.2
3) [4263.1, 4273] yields 26.2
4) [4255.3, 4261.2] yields 26.4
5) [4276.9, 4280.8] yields 25.2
